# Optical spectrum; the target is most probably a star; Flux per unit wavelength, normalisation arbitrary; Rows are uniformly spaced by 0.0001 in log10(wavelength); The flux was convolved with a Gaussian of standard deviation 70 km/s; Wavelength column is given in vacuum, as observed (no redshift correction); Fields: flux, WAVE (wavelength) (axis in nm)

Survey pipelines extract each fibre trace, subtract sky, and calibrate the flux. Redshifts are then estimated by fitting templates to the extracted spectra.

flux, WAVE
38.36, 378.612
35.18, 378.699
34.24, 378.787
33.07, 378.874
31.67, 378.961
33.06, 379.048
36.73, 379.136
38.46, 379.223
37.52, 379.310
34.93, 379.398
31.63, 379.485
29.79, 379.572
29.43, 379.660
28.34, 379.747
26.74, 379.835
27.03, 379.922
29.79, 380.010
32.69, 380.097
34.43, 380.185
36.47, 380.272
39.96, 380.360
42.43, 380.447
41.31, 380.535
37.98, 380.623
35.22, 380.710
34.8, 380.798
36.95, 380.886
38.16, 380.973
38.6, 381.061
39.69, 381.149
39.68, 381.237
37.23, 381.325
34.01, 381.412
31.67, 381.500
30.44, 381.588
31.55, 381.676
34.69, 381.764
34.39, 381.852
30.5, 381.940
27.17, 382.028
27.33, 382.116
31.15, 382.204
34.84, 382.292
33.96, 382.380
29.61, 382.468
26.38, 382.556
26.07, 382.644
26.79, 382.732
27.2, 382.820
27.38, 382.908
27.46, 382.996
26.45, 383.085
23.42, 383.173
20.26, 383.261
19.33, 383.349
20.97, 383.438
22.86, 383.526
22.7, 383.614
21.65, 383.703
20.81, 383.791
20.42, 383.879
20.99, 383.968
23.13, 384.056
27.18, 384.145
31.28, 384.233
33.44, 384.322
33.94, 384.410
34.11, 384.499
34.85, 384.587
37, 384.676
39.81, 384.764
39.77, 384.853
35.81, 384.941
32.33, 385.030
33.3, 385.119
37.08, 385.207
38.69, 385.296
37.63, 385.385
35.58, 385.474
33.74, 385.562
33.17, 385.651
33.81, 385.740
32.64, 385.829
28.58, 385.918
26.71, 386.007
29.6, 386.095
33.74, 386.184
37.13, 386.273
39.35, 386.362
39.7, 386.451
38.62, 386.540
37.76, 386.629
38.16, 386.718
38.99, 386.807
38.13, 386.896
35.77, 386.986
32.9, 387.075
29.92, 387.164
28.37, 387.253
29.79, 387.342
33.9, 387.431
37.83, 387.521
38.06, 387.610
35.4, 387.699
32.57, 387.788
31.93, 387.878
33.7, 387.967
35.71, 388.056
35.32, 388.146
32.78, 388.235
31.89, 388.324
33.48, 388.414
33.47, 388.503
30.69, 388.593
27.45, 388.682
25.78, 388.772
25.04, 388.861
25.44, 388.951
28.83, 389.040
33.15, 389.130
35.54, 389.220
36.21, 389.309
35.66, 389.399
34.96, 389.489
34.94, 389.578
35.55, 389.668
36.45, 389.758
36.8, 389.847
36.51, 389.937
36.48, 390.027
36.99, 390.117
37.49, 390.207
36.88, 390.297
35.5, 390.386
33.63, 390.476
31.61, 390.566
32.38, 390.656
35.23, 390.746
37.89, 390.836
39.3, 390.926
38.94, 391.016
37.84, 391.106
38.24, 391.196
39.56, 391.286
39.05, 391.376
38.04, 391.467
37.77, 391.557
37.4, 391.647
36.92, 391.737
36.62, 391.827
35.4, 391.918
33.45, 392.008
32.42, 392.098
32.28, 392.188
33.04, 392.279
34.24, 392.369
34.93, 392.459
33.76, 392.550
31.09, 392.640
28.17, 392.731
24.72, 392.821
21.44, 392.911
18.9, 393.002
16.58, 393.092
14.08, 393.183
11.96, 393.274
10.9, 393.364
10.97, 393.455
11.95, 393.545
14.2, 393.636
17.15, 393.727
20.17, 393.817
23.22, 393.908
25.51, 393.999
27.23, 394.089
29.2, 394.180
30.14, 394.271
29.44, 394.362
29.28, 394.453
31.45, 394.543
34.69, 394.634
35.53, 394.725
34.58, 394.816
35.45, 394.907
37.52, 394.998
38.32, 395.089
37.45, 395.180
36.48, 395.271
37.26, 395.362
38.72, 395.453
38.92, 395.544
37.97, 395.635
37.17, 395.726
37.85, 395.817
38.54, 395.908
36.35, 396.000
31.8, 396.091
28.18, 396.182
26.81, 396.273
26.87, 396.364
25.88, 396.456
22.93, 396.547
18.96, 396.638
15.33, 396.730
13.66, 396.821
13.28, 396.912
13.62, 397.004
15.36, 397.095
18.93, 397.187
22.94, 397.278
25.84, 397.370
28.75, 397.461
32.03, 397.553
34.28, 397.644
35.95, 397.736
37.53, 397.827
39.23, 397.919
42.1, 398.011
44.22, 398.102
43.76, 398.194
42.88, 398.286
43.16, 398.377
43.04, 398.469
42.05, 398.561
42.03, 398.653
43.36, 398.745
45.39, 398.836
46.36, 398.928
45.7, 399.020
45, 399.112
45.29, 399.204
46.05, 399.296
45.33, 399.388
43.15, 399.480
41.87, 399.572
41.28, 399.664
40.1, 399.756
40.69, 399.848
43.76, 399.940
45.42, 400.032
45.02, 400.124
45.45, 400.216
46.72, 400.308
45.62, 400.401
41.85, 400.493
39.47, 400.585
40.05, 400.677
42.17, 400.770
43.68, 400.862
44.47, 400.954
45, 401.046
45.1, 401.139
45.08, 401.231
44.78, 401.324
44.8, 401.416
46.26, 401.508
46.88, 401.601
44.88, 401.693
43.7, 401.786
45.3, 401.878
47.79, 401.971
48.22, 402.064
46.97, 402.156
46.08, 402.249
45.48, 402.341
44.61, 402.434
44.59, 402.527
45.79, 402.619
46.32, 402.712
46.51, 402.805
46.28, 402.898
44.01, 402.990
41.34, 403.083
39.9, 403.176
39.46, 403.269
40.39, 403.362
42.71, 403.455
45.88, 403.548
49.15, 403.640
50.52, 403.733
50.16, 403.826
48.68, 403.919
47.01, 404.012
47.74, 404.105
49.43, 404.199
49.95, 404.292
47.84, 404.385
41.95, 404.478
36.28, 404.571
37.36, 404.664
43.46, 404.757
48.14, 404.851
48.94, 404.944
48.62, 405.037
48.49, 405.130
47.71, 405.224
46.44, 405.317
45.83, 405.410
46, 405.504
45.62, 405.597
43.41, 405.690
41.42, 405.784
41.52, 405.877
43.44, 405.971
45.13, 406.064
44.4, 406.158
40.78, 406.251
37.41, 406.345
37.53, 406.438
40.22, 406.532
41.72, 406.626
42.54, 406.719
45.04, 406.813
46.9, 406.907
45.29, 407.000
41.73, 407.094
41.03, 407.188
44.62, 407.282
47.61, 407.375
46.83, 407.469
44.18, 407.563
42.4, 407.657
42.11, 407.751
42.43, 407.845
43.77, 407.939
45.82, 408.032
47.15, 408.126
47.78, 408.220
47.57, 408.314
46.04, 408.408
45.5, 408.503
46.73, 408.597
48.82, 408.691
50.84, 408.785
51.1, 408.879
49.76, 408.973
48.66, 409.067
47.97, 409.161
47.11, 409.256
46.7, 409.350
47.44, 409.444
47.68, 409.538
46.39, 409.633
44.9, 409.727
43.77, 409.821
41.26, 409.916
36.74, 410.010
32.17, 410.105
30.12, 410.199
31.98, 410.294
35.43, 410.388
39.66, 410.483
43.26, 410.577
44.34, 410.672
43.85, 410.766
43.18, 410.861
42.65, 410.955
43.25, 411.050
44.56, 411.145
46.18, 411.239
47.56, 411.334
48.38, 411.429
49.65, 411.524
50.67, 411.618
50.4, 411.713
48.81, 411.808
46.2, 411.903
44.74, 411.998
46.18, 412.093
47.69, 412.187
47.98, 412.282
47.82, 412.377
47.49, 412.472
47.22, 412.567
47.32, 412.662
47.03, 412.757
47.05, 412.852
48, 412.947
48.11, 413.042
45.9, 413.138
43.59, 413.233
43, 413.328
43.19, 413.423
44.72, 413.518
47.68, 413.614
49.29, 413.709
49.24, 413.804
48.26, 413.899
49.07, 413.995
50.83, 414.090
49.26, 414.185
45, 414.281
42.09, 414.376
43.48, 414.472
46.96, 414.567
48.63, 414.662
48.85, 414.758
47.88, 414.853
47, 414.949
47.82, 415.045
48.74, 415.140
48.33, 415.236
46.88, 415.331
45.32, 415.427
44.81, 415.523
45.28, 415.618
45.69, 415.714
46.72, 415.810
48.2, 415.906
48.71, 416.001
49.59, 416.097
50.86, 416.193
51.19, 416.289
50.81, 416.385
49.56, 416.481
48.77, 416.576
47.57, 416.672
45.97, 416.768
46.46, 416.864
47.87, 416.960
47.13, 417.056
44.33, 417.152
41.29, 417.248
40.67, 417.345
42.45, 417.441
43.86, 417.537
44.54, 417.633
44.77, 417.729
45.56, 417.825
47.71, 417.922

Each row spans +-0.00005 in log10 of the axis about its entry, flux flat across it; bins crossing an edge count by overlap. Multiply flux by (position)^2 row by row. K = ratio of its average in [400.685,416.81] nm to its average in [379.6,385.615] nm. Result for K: 1.7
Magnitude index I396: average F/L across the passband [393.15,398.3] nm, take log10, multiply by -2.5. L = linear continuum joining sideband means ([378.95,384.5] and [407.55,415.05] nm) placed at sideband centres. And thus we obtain 0.31 mag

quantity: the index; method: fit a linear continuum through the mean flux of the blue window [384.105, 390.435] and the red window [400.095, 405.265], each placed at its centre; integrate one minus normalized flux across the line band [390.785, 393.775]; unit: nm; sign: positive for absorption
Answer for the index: 0.68 nm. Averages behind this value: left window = 34.2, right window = 45.2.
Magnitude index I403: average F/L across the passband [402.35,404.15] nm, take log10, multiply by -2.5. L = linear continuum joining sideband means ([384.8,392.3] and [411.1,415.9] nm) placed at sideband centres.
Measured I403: -0.08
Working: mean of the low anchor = 34.7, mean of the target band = 45.3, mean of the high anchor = 47.1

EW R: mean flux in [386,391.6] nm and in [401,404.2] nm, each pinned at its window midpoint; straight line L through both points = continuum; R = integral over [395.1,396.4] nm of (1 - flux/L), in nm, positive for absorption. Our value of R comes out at 0.16 nm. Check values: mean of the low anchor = 34.7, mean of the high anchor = 45.6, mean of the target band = 35.2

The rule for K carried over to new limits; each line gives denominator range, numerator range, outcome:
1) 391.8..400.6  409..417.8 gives 1.52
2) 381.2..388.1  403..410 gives 1.59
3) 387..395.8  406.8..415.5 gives 1.58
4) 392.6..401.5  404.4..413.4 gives 1.40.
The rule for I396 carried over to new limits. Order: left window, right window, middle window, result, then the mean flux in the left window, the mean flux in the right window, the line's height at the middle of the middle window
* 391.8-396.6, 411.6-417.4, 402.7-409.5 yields -0.14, 29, 47.1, 39.6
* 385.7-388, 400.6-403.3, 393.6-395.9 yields 0.24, 34.4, 44.6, 39.7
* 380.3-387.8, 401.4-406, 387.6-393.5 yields 0.14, 32.4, 45.4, 36.7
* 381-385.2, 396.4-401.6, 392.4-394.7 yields 0.44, 30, 38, 35.2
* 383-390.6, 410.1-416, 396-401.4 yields 0.05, 32.4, 45.8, 38.5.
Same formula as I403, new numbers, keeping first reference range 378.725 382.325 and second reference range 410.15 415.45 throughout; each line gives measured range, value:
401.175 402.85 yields -0.096 mag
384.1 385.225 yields 0.031 mag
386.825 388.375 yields 0.086 mag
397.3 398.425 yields 0.090 mag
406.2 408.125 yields 0.017 mag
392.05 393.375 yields 0.441 mag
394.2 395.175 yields 0.166 mag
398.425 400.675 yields -0.069 mag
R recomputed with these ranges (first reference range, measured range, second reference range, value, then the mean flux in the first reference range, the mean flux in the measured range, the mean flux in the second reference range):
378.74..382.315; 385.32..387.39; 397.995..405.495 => 0.145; 34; 34.4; 44.8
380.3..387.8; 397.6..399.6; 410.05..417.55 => -0.185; 32.4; 42.6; 45.9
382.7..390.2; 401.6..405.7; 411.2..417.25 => -0.404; 32.1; 45.6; 47.3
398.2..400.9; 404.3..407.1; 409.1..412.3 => 0.000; 43.5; 43.8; 44.1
